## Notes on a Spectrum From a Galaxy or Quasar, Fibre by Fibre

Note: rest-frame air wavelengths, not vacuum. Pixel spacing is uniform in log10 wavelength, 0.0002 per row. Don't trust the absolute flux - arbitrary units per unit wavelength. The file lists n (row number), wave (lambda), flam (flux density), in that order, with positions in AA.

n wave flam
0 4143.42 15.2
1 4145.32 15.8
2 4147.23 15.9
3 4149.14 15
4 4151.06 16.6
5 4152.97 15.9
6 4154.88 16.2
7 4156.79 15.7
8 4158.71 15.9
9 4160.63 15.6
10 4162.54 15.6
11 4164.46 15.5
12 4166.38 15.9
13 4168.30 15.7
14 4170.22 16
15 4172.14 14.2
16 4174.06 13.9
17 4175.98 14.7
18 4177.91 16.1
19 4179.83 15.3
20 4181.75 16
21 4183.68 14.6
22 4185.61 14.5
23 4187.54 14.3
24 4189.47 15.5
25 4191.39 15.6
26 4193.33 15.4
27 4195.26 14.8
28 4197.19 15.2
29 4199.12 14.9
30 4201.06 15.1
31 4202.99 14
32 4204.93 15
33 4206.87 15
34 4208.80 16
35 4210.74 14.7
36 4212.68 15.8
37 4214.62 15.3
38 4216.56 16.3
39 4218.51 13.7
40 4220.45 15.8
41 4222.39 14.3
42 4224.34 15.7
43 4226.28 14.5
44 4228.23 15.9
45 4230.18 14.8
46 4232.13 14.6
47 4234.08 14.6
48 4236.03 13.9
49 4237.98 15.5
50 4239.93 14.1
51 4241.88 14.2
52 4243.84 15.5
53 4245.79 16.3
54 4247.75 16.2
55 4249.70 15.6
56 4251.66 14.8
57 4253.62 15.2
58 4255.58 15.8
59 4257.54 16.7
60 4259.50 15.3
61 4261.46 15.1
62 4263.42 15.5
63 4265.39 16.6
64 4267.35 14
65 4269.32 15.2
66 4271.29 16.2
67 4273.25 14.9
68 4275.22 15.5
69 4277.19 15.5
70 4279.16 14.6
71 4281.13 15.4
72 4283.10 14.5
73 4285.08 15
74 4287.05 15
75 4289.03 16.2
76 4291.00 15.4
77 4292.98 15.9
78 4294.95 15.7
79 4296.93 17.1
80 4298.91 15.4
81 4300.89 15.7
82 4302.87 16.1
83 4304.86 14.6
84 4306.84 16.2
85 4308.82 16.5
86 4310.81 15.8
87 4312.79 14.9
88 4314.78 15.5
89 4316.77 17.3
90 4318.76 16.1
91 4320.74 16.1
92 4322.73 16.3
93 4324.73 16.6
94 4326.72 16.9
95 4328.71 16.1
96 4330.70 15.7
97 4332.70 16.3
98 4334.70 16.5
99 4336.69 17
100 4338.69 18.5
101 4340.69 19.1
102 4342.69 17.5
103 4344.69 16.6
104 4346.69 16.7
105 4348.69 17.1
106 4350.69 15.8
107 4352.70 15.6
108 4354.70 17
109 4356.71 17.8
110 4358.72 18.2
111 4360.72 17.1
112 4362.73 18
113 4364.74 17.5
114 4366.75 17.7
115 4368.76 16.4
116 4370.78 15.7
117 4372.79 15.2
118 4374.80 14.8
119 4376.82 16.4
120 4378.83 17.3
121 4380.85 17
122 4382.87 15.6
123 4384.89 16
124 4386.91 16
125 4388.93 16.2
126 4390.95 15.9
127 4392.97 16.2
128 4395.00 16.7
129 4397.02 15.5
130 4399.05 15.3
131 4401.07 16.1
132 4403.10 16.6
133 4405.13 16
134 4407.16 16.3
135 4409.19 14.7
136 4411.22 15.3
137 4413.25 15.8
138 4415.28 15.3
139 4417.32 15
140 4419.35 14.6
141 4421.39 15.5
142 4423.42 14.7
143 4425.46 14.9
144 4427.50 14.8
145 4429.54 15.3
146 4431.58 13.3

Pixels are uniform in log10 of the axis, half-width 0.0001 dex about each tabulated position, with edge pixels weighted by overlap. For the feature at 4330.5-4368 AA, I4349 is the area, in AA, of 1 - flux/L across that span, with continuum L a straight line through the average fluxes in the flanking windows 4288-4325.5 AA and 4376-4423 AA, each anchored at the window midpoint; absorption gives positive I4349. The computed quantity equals -2.95 AA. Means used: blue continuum 16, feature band 17.2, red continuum 15.9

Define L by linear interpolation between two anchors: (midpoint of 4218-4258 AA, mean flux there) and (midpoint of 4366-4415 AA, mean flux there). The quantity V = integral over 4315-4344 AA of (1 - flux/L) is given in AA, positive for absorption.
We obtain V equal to -2.2 AA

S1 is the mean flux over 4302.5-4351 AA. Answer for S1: 16.5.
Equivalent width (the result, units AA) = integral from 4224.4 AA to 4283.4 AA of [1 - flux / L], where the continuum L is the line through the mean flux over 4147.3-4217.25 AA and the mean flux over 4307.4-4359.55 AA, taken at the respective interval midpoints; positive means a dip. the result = 2.7 AA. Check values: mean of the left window 15.3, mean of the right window 16.7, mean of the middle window 15.2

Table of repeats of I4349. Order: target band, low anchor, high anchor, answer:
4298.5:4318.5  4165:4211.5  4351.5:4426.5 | -0.15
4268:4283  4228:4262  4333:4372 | 0.48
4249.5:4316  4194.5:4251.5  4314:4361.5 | 1.92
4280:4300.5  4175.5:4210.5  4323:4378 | 0.76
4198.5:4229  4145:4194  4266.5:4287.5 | 0.32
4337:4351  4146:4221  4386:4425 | -1.64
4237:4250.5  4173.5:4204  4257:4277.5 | 0.00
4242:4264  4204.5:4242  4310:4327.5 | -0.31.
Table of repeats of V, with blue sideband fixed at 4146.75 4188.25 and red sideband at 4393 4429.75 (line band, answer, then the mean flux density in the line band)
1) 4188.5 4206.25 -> 0.4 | 15.1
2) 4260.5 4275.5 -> 0.1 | 15.4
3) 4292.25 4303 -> -0.4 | 16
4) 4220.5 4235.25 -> 0.5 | 15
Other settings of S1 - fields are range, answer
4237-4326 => 15.6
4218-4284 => 15.2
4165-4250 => 15.1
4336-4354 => 17.1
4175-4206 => 15.1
